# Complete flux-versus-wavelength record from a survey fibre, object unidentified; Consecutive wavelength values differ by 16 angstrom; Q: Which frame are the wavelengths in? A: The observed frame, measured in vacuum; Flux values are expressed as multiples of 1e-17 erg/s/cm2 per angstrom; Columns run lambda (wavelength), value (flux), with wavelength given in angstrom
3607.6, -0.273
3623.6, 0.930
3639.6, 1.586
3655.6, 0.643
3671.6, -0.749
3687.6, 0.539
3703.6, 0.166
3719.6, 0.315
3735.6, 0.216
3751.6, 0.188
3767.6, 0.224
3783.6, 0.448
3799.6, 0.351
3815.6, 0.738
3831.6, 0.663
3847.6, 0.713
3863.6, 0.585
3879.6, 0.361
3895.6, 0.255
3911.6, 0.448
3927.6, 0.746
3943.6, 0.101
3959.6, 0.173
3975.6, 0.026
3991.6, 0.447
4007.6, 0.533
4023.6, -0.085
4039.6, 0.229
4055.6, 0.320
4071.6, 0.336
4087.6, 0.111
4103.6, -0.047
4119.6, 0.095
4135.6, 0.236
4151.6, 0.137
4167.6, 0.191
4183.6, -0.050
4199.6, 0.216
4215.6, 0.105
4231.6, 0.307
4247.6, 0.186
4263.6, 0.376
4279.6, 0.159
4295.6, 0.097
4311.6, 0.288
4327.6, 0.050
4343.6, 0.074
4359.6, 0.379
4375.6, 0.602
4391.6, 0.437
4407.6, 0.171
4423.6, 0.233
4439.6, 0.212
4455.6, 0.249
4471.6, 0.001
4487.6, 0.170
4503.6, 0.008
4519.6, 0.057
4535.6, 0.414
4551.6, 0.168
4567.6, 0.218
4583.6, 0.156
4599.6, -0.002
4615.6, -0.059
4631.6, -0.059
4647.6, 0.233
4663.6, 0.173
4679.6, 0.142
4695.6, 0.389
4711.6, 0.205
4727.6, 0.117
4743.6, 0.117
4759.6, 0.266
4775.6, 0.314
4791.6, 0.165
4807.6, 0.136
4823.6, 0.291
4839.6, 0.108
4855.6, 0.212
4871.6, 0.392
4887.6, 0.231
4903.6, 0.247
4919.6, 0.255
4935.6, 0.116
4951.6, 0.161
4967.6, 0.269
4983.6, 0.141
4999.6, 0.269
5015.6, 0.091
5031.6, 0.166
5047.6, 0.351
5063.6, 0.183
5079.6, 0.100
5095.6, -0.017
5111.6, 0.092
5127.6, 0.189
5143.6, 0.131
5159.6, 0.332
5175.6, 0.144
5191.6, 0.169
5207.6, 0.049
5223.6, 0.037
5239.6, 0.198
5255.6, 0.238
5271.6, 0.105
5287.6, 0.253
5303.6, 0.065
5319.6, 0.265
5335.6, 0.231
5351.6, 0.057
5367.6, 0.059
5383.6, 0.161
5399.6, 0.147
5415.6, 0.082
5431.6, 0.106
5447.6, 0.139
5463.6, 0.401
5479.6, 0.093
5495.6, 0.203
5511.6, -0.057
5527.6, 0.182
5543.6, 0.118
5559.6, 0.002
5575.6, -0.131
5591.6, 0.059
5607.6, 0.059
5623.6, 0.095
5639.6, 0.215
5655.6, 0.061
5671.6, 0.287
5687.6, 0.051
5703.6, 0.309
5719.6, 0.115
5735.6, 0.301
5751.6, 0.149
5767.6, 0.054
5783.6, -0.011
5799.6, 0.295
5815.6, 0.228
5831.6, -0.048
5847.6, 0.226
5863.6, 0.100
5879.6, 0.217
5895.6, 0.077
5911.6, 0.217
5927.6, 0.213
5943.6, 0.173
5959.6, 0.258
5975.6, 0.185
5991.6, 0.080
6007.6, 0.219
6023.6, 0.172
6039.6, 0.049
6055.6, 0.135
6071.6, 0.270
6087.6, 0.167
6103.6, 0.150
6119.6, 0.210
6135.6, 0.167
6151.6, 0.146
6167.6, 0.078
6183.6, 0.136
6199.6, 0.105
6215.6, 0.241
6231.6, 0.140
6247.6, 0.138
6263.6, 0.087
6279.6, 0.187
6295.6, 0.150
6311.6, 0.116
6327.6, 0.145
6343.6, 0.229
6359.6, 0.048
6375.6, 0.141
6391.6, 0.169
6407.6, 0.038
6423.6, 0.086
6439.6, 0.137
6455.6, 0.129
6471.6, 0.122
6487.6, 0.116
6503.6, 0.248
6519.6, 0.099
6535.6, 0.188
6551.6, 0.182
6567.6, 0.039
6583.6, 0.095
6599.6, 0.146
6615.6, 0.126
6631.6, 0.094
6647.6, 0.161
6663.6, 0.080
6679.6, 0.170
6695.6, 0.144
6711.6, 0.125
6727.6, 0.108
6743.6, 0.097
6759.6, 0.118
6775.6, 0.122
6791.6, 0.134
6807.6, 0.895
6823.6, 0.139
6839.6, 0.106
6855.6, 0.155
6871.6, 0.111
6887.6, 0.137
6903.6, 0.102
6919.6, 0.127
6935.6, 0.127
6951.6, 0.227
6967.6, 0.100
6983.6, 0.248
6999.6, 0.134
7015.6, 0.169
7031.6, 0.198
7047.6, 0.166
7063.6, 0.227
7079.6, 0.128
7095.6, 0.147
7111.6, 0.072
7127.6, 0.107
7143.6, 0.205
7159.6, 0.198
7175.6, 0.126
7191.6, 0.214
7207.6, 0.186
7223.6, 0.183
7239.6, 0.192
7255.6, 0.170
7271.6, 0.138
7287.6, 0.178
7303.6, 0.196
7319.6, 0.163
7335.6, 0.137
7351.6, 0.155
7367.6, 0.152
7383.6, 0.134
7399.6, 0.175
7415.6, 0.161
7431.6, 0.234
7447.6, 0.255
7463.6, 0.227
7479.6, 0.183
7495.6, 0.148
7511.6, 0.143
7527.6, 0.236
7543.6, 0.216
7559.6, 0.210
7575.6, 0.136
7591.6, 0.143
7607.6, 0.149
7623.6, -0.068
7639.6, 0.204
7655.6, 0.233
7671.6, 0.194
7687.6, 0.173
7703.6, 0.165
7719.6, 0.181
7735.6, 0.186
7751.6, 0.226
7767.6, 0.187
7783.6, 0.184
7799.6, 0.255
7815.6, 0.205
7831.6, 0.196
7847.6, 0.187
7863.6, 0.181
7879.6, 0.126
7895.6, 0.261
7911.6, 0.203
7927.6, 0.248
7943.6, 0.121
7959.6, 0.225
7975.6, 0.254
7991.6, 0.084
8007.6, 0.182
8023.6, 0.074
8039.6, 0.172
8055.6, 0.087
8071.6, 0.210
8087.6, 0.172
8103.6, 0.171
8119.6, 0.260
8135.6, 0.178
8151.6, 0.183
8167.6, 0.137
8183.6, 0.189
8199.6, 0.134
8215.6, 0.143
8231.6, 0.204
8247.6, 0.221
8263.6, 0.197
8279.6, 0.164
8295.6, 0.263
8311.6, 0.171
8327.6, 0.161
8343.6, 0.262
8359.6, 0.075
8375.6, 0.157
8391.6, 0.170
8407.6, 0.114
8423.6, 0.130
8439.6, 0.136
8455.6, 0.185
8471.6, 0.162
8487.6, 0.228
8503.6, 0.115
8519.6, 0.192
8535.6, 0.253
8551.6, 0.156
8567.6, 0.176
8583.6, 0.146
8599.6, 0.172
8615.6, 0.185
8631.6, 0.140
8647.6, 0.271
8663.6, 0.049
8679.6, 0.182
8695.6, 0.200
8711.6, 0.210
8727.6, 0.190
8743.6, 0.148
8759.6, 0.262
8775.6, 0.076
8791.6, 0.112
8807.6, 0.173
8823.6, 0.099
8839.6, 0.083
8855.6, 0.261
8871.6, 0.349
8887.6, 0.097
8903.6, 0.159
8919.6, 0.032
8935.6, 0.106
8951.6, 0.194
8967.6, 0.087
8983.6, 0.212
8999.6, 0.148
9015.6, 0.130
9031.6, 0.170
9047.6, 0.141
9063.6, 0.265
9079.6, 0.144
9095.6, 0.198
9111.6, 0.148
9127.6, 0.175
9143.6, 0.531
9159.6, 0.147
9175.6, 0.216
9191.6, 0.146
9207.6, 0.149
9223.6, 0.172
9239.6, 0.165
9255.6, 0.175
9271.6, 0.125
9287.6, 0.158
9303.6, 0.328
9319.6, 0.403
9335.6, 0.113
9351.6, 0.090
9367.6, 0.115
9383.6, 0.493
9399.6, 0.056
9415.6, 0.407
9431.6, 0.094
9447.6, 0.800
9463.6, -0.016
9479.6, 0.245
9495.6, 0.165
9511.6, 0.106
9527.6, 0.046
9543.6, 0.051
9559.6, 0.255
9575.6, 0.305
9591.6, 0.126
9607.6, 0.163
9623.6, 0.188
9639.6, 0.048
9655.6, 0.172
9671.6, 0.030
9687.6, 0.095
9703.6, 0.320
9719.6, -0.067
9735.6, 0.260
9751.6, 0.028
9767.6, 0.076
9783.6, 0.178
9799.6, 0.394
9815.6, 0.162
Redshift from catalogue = 0.826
